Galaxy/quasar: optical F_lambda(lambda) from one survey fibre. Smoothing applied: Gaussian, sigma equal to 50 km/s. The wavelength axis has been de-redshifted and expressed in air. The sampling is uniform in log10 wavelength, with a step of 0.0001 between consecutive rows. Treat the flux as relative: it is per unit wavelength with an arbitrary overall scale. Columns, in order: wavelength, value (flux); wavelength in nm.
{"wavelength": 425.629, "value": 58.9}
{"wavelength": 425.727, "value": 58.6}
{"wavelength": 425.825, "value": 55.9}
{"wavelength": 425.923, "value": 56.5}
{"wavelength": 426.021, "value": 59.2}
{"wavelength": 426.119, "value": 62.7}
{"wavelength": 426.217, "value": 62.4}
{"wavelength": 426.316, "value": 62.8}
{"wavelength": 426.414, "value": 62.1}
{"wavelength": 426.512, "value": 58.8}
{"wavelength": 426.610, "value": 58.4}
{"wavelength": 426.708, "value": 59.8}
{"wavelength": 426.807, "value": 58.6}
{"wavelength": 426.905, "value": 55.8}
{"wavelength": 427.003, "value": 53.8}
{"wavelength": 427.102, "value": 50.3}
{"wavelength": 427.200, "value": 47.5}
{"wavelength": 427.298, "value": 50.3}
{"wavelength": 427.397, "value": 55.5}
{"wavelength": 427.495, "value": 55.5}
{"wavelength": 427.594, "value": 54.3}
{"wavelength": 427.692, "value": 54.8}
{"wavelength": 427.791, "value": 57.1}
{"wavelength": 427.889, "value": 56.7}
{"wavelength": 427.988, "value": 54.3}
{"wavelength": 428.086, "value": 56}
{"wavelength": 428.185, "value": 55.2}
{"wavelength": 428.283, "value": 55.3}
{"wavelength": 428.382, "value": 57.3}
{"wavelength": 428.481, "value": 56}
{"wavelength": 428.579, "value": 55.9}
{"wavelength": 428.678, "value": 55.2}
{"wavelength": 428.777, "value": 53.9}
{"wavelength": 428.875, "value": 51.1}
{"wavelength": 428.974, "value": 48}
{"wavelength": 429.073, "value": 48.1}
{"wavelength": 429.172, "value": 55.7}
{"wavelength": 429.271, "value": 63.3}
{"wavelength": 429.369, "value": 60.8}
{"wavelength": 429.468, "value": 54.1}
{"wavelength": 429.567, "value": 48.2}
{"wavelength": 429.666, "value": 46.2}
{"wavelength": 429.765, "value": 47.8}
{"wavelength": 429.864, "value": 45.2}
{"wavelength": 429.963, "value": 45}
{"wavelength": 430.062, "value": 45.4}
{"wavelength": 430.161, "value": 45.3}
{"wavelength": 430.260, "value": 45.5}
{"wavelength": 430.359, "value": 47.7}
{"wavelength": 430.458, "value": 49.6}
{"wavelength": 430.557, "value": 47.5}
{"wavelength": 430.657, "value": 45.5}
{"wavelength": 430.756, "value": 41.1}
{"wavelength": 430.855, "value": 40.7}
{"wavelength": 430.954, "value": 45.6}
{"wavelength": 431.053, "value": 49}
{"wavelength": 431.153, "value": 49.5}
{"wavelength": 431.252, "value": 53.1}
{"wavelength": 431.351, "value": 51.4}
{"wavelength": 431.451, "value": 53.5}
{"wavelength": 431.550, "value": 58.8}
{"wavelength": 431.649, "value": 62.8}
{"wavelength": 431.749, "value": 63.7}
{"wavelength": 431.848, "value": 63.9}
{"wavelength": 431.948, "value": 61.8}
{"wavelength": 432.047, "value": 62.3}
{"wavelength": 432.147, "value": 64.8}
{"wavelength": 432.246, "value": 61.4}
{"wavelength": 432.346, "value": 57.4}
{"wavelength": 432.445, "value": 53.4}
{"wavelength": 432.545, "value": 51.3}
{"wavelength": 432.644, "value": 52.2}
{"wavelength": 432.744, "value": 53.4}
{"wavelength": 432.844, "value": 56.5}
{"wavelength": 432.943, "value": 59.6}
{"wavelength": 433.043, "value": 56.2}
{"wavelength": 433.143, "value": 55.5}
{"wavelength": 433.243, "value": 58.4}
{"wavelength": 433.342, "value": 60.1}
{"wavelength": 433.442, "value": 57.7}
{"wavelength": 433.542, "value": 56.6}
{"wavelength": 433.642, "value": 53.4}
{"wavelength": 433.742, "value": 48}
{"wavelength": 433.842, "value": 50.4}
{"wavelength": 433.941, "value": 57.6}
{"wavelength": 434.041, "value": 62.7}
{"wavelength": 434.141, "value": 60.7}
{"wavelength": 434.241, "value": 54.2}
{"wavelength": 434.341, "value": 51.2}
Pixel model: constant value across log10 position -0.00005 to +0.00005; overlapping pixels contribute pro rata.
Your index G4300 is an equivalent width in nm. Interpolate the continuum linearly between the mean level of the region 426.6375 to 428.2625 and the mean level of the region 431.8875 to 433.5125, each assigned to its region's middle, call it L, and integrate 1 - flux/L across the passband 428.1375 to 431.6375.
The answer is 0.33 nm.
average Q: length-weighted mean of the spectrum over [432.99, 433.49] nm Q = 57.6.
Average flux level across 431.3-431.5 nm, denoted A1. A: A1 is 52.4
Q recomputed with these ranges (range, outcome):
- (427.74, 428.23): 55.8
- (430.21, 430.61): 47.5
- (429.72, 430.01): 46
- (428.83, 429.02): 49.5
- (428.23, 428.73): 55.9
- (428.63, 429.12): 51.3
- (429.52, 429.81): 47.4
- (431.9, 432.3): 62.5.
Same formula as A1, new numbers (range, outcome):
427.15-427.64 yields 52.6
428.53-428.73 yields 55.5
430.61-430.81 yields 43.3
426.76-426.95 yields 57.3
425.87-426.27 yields 60.1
